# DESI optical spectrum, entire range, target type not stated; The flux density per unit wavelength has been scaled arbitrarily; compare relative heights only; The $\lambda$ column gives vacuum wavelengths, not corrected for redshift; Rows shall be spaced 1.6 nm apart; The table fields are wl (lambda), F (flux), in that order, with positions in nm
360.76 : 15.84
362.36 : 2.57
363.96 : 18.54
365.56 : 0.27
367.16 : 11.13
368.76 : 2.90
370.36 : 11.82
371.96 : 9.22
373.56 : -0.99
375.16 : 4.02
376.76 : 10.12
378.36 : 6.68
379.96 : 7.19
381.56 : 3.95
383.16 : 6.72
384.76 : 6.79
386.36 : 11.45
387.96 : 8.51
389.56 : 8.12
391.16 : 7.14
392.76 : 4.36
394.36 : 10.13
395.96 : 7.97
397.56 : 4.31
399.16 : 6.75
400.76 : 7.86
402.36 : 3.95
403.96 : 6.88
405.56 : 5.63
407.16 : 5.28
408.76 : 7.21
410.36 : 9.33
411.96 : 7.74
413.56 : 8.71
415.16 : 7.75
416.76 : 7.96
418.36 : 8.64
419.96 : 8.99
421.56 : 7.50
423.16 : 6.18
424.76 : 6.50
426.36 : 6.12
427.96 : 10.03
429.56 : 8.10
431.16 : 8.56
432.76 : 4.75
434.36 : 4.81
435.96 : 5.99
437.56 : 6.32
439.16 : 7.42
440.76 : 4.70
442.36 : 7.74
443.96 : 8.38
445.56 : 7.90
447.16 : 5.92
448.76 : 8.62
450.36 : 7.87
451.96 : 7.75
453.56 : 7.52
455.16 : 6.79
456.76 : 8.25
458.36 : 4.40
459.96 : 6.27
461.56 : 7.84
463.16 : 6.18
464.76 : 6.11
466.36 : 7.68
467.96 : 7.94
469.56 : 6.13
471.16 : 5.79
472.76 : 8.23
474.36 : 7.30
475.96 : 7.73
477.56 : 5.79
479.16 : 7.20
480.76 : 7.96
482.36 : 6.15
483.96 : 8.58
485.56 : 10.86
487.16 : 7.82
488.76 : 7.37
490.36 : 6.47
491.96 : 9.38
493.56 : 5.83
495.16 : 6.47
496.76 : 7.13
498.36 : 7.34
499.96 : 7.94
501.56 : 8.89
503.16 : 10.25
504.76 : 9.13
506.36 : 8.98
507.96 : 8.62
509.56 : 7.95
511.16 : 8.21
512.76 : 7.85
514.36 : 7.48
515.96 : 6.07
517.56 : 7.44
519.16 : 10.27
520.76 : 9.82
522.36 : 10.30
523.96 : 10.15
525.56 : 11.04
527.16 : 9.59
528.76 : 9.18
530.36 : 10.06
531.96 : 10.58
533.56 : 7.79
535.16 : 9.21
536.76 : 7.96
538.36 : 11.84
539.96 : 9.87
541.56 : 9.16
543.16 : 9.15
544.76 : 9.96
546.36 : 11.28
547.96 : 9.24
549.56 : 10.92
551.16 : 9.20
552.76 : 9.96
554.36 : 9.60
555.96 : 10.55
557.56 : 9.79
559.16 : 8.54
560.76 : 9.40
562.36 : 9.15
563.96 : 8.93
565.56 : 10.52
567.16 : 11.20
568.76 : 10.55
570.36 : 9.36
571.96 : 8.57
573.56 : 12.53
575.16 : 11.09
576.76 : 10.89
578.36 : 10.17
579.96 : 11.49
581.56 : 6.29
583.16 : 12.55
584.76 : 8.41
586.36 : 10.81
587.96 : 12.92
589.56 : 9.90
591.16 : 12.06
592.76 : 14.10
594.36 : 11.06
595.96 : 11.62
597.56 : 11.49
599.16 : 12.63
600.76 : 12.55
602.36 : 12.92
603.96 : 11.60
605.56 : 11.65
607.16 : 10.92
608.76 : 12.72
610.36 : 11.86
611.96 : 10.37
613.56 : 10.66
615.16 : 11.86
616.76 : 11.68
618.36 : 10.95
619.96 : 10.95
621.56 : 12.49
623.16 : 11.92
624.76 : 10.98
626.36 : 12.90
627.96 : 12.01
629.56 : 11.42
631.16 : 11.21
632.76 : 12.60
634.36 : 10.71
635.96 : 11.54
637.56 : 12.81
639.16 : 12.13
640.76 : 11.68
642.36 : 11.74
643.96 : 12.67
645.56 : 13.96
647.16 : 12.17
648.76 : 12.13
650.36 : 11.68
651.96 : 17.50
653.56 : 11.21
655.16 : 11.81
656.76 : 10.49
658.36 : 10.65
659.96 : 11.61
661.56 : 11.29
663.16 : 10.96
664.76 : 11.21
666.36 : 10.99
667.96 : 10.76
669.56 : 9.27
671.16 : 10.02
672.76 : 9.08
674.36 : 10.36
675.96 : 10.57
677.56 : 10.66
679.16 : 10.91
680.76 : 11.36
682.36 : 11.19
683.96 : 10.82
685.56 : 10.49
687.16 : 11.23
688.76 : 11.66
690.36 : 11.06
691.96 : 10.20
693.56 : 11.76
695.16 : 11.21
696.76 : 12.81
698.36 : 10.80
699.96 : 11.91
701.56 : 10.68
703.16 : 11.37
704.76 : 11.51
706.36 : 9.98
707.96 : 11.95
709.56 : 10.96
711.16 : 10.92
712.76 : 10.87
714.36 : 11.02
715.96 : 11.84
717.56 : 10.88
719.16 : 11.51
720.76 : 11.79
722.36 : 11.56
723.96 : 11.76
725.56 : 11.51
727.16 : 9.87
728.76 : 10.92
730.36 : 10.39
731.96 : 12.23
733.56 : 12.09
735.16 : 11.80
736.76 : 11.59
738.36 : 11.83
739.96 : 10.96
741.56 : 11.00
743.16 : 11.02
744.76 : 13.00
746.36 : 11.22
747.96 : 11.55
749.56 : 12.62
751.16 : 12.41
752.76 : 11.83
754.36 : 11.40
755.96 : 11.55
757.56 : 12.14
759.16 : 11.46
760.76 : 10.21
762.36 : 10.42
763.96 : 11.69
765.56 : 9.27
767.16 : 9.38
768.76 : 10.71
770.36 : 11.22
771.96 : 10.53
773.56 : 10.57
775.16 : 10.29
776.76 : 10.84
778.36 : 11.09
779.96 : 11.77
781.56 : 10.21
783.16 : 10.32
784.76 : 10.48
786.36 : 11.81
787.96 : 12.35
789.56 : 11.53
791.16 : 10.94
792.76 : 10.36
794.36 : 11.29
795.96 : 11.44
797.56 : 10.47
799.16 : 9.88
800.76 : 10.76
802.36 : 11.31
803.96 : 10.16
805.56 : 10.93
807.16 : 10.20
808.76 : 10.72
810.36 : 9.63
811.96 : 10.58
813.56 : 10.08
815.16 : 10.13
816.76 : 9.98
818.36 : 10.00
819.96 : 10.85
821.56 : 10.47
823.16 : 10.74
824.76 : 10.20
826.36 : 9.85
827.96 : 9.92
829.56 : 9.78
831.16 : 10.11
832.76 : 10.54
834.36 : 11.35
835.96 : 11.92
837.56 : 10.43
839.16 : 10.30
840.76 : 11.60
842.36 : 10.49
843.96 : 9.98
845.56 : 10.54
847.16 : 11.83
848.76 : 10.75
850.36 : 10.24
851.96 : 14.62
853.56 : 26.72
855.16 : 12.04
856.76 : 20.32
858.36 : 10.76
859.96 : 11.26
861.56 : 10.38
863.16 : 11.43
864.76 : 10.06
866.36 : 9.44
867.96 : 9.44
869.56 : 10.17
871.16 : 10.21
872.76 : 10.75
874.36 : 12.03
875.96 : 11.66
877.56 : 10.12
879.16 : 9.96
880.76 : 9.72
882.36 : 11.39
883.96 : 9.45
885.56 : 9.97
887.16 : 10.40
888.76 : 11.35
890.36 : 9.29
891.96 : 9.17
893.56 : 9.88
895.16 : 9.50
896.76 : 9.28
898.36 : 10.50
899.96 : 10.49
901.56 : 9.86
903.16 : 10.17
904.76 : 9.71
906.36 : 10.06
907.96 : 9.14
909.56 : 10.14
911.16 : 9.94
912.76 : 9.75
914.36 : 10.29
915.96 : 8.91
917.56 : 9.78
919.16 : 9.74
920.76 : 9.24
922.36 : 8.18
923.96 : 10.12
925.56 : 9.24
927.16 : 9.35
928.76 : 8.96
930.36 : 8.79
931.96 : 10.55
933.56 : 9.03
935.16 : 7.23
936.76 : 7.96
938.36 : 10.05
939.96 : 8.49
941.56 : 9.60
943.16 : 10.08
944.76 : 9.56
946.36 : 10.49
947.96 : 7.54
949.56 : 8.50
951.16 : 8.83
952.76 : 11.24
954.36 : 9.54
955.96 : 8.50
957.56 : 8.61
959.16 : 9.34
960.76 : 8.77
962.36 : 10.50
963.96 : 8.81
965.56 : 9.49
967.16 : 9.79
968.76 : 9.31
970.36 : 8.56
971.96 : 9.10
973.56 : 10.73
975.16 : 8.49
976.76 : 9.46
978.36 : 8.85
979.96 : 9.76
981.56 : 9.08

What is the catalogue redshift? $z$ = 0.301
